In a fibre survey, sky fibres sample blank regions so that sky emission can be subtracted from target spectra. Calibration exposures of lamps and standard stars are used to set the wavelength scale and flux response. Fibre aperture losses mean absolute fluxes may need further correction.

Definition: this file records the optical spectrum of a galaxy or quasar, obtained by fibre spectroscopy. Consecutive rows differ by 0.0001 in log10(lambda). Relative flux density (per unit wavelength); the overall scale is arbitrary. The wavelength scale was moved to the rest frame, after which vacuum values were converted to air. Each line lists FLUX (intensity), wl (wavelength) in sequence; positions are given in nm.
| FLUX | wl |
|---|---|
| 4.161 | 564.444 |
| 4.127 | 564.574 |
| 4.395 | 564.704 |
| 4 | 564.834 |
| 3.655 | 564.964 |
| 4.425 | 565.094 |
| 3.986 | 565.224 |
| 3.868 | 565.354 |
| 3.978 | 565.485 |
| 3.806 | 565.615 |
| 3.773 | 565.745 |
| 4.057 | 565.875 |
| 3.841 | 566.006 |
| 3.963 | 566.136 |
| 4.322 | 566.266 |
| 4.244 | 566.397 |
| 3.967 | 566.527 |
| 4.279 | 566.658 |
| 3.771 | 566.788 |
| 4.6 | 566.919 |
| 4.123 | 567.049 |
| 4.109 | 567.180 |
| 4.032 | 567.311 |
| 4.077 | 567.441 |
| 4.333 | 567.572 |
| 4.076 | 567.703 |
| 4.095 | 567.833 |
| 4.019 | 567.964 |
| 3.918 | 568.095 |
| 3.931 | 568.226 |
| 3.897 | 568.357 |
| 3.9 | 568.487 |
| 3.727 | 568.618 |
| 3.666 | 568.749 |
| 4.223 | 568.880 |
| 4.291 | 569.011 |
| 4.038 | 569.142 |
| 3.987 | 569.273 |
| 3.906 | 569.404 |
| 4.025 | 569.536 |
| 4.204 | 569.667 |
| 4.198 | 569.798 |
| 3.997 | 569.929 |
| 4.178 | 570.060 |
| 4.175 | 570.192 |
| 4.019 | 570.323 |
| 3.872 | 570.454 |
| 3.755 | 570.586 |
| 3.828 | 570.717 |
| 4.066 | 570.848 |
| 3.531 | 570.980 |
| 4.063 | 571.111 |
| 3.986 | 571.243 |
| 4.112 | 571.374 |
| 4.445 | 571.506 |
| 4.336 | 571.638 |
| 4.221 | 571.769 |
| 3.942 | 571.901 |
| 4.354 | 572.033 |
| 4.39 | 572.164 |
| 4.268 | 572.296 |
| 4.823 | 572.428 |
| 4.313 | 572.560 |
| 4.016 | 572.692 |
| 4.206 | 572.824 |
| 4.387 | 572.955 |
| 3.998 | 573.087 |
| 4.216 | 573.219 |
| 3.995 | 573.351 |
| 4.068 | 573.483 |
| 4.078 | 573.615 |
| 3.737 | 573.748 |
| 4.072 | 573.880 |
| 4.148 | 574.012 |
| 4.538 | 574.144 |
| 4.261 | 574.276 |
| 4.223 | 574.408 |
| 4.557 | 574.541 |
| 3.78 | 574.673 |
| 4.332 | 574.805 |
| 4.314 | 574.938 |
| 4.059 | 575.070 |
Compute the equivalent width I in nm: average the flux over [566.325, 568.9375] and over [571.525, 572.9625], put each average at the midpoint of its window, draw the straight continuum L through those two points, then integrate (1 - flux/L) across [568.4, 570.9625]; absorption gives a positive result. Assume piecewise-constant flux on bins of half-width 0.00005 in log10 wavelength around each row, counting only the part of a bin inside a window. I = 0.102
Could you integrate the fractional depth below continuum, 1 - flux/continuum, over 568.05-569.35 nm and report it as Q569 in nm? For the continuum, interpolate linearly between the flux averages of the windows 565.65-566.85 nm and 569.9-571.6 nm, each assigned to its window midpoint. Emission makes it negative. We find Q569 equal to 0.02 nm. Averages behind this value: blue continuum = 4.02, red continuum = 4.01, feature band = 3.96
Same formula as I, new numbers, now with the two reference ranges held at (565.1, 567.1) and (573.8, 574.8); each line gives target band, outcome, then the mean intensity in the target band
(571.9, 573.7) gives -0.01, 4.22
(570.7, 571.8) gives 0.02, 4.07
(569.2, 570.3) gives 0.01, 4.08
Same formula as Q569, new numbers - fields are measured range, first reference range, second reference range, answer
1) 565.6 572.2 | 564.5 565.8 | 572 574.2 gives 0.08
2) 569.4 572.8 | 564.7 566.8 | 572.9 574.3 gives -0.02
